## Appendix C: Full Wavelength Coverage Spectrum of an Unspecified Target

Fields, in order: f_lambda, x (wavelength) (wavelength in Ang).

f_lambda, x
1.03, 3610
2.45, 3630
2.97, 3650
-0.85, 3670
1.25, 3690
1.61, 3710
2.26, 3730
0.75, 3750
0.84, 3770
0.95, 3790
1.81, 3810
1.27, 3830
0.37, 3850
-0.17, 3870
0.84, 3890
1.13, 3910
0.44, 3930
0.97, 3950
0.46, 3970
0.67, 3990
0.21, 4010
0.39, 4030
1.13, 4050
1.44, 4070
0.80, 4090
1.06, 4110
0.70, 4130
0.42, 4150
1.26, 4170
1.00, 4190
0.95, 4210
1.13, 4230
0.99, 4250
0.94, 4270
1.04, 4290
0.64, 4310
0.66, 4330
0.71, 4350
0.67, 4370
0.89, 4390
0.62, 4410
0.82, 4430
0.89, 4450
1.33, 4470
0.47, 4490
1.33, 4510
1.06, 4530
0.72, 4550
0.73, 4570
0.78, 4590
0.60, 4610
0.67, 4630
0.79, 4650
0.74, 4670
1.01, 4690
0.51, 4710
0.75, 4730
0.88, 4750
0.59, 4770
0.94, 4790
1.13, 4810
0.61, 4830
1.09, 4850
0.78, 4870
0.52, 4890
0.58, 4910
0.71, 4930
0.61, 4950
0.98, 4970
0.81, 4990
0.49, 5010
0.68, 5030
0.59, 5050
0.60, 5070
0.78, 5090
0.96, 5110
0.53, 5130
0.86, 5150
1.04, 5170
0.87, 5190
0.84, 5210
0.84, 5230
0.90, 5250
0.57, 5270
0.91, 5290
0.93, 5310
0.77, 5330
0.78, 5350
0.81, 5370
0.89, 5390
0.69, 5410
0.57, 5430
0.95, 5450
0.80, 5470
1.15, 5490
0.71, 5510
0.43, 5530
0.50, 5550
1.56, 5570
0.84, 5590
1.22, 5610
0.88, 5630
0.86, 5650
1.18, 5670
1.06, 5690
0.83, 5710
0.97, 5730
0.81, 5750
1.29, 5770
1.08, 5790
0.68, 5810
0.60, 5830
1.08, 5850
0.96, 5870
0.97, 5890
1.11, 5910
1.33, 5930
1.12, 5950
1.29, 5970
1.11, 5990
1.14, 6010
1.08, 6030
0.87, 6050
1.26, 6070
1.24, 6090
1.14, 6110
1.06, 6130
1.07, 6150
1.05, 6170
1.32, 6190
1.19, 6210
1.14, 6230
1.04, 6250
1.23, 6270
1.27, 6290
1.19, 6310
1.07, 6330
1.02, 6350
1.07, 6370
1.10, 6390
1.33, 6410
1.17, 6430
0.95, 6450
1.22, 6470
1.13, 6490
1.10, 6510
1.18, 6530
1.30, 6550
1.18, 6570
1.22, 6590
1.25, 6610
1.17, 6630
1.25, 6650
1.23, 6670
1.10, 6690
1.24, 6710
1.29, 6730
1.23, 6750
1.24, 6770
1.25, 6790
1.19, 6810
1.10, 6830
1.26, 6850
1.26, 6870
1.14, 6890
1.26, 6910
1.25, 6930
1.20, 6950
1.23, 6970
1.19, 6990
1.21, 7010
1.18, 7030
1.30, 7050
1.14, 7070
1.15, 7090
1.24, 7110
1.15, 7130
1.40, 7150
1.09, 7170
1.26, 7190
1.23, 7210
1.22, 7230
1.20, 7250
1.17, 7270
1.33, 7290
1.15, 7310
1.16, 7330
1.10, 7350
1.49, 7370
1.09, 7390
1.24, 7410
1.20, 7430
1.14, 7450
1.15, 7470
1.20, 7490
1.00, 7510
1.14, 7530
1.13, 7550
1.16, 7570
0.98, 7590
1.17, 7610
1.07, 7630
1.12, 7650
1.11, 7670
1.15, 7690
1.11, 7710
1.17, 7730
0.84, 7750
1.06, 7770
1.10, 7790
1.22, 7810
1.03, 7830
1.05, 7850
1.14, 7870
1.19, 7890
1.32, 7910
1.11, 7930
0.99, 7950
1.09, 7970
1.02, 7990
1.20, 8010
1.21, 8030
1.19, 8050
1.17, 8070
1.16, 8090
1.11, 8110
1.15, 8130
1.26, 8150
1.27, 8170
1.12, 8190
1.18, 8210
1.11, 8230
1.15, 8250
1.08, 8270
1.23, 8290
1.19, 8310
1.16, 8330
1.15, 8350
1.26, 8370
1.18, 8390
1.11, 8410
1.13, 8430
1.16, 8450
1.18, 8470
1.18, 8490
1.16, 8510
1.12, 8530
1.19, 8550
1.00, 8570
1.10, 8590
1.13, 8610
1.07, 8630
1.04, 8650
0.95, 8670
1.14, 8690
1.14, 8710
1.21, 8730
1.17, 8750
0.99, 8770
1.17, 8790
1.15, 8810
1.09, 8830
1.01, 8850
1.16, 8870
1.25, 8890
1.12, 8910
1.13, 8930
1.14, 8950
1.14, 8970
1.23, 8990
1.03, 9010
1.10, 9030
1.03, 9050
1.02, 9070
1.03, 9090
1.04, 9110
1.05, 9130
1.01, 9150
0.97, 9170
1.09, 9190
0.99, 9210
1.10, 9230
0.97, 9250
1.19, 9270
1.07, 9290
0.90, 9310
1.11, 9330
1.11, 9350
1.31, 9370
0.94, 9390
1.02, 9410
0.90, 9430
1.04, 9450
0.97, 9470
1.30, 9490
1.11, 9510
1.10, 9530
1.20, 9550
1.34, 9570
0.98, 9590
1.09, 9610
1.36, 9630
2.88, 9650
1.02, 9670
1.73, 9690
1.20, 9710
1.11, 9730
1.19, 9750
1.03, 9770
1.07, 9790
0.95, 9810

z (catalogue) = 0.471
